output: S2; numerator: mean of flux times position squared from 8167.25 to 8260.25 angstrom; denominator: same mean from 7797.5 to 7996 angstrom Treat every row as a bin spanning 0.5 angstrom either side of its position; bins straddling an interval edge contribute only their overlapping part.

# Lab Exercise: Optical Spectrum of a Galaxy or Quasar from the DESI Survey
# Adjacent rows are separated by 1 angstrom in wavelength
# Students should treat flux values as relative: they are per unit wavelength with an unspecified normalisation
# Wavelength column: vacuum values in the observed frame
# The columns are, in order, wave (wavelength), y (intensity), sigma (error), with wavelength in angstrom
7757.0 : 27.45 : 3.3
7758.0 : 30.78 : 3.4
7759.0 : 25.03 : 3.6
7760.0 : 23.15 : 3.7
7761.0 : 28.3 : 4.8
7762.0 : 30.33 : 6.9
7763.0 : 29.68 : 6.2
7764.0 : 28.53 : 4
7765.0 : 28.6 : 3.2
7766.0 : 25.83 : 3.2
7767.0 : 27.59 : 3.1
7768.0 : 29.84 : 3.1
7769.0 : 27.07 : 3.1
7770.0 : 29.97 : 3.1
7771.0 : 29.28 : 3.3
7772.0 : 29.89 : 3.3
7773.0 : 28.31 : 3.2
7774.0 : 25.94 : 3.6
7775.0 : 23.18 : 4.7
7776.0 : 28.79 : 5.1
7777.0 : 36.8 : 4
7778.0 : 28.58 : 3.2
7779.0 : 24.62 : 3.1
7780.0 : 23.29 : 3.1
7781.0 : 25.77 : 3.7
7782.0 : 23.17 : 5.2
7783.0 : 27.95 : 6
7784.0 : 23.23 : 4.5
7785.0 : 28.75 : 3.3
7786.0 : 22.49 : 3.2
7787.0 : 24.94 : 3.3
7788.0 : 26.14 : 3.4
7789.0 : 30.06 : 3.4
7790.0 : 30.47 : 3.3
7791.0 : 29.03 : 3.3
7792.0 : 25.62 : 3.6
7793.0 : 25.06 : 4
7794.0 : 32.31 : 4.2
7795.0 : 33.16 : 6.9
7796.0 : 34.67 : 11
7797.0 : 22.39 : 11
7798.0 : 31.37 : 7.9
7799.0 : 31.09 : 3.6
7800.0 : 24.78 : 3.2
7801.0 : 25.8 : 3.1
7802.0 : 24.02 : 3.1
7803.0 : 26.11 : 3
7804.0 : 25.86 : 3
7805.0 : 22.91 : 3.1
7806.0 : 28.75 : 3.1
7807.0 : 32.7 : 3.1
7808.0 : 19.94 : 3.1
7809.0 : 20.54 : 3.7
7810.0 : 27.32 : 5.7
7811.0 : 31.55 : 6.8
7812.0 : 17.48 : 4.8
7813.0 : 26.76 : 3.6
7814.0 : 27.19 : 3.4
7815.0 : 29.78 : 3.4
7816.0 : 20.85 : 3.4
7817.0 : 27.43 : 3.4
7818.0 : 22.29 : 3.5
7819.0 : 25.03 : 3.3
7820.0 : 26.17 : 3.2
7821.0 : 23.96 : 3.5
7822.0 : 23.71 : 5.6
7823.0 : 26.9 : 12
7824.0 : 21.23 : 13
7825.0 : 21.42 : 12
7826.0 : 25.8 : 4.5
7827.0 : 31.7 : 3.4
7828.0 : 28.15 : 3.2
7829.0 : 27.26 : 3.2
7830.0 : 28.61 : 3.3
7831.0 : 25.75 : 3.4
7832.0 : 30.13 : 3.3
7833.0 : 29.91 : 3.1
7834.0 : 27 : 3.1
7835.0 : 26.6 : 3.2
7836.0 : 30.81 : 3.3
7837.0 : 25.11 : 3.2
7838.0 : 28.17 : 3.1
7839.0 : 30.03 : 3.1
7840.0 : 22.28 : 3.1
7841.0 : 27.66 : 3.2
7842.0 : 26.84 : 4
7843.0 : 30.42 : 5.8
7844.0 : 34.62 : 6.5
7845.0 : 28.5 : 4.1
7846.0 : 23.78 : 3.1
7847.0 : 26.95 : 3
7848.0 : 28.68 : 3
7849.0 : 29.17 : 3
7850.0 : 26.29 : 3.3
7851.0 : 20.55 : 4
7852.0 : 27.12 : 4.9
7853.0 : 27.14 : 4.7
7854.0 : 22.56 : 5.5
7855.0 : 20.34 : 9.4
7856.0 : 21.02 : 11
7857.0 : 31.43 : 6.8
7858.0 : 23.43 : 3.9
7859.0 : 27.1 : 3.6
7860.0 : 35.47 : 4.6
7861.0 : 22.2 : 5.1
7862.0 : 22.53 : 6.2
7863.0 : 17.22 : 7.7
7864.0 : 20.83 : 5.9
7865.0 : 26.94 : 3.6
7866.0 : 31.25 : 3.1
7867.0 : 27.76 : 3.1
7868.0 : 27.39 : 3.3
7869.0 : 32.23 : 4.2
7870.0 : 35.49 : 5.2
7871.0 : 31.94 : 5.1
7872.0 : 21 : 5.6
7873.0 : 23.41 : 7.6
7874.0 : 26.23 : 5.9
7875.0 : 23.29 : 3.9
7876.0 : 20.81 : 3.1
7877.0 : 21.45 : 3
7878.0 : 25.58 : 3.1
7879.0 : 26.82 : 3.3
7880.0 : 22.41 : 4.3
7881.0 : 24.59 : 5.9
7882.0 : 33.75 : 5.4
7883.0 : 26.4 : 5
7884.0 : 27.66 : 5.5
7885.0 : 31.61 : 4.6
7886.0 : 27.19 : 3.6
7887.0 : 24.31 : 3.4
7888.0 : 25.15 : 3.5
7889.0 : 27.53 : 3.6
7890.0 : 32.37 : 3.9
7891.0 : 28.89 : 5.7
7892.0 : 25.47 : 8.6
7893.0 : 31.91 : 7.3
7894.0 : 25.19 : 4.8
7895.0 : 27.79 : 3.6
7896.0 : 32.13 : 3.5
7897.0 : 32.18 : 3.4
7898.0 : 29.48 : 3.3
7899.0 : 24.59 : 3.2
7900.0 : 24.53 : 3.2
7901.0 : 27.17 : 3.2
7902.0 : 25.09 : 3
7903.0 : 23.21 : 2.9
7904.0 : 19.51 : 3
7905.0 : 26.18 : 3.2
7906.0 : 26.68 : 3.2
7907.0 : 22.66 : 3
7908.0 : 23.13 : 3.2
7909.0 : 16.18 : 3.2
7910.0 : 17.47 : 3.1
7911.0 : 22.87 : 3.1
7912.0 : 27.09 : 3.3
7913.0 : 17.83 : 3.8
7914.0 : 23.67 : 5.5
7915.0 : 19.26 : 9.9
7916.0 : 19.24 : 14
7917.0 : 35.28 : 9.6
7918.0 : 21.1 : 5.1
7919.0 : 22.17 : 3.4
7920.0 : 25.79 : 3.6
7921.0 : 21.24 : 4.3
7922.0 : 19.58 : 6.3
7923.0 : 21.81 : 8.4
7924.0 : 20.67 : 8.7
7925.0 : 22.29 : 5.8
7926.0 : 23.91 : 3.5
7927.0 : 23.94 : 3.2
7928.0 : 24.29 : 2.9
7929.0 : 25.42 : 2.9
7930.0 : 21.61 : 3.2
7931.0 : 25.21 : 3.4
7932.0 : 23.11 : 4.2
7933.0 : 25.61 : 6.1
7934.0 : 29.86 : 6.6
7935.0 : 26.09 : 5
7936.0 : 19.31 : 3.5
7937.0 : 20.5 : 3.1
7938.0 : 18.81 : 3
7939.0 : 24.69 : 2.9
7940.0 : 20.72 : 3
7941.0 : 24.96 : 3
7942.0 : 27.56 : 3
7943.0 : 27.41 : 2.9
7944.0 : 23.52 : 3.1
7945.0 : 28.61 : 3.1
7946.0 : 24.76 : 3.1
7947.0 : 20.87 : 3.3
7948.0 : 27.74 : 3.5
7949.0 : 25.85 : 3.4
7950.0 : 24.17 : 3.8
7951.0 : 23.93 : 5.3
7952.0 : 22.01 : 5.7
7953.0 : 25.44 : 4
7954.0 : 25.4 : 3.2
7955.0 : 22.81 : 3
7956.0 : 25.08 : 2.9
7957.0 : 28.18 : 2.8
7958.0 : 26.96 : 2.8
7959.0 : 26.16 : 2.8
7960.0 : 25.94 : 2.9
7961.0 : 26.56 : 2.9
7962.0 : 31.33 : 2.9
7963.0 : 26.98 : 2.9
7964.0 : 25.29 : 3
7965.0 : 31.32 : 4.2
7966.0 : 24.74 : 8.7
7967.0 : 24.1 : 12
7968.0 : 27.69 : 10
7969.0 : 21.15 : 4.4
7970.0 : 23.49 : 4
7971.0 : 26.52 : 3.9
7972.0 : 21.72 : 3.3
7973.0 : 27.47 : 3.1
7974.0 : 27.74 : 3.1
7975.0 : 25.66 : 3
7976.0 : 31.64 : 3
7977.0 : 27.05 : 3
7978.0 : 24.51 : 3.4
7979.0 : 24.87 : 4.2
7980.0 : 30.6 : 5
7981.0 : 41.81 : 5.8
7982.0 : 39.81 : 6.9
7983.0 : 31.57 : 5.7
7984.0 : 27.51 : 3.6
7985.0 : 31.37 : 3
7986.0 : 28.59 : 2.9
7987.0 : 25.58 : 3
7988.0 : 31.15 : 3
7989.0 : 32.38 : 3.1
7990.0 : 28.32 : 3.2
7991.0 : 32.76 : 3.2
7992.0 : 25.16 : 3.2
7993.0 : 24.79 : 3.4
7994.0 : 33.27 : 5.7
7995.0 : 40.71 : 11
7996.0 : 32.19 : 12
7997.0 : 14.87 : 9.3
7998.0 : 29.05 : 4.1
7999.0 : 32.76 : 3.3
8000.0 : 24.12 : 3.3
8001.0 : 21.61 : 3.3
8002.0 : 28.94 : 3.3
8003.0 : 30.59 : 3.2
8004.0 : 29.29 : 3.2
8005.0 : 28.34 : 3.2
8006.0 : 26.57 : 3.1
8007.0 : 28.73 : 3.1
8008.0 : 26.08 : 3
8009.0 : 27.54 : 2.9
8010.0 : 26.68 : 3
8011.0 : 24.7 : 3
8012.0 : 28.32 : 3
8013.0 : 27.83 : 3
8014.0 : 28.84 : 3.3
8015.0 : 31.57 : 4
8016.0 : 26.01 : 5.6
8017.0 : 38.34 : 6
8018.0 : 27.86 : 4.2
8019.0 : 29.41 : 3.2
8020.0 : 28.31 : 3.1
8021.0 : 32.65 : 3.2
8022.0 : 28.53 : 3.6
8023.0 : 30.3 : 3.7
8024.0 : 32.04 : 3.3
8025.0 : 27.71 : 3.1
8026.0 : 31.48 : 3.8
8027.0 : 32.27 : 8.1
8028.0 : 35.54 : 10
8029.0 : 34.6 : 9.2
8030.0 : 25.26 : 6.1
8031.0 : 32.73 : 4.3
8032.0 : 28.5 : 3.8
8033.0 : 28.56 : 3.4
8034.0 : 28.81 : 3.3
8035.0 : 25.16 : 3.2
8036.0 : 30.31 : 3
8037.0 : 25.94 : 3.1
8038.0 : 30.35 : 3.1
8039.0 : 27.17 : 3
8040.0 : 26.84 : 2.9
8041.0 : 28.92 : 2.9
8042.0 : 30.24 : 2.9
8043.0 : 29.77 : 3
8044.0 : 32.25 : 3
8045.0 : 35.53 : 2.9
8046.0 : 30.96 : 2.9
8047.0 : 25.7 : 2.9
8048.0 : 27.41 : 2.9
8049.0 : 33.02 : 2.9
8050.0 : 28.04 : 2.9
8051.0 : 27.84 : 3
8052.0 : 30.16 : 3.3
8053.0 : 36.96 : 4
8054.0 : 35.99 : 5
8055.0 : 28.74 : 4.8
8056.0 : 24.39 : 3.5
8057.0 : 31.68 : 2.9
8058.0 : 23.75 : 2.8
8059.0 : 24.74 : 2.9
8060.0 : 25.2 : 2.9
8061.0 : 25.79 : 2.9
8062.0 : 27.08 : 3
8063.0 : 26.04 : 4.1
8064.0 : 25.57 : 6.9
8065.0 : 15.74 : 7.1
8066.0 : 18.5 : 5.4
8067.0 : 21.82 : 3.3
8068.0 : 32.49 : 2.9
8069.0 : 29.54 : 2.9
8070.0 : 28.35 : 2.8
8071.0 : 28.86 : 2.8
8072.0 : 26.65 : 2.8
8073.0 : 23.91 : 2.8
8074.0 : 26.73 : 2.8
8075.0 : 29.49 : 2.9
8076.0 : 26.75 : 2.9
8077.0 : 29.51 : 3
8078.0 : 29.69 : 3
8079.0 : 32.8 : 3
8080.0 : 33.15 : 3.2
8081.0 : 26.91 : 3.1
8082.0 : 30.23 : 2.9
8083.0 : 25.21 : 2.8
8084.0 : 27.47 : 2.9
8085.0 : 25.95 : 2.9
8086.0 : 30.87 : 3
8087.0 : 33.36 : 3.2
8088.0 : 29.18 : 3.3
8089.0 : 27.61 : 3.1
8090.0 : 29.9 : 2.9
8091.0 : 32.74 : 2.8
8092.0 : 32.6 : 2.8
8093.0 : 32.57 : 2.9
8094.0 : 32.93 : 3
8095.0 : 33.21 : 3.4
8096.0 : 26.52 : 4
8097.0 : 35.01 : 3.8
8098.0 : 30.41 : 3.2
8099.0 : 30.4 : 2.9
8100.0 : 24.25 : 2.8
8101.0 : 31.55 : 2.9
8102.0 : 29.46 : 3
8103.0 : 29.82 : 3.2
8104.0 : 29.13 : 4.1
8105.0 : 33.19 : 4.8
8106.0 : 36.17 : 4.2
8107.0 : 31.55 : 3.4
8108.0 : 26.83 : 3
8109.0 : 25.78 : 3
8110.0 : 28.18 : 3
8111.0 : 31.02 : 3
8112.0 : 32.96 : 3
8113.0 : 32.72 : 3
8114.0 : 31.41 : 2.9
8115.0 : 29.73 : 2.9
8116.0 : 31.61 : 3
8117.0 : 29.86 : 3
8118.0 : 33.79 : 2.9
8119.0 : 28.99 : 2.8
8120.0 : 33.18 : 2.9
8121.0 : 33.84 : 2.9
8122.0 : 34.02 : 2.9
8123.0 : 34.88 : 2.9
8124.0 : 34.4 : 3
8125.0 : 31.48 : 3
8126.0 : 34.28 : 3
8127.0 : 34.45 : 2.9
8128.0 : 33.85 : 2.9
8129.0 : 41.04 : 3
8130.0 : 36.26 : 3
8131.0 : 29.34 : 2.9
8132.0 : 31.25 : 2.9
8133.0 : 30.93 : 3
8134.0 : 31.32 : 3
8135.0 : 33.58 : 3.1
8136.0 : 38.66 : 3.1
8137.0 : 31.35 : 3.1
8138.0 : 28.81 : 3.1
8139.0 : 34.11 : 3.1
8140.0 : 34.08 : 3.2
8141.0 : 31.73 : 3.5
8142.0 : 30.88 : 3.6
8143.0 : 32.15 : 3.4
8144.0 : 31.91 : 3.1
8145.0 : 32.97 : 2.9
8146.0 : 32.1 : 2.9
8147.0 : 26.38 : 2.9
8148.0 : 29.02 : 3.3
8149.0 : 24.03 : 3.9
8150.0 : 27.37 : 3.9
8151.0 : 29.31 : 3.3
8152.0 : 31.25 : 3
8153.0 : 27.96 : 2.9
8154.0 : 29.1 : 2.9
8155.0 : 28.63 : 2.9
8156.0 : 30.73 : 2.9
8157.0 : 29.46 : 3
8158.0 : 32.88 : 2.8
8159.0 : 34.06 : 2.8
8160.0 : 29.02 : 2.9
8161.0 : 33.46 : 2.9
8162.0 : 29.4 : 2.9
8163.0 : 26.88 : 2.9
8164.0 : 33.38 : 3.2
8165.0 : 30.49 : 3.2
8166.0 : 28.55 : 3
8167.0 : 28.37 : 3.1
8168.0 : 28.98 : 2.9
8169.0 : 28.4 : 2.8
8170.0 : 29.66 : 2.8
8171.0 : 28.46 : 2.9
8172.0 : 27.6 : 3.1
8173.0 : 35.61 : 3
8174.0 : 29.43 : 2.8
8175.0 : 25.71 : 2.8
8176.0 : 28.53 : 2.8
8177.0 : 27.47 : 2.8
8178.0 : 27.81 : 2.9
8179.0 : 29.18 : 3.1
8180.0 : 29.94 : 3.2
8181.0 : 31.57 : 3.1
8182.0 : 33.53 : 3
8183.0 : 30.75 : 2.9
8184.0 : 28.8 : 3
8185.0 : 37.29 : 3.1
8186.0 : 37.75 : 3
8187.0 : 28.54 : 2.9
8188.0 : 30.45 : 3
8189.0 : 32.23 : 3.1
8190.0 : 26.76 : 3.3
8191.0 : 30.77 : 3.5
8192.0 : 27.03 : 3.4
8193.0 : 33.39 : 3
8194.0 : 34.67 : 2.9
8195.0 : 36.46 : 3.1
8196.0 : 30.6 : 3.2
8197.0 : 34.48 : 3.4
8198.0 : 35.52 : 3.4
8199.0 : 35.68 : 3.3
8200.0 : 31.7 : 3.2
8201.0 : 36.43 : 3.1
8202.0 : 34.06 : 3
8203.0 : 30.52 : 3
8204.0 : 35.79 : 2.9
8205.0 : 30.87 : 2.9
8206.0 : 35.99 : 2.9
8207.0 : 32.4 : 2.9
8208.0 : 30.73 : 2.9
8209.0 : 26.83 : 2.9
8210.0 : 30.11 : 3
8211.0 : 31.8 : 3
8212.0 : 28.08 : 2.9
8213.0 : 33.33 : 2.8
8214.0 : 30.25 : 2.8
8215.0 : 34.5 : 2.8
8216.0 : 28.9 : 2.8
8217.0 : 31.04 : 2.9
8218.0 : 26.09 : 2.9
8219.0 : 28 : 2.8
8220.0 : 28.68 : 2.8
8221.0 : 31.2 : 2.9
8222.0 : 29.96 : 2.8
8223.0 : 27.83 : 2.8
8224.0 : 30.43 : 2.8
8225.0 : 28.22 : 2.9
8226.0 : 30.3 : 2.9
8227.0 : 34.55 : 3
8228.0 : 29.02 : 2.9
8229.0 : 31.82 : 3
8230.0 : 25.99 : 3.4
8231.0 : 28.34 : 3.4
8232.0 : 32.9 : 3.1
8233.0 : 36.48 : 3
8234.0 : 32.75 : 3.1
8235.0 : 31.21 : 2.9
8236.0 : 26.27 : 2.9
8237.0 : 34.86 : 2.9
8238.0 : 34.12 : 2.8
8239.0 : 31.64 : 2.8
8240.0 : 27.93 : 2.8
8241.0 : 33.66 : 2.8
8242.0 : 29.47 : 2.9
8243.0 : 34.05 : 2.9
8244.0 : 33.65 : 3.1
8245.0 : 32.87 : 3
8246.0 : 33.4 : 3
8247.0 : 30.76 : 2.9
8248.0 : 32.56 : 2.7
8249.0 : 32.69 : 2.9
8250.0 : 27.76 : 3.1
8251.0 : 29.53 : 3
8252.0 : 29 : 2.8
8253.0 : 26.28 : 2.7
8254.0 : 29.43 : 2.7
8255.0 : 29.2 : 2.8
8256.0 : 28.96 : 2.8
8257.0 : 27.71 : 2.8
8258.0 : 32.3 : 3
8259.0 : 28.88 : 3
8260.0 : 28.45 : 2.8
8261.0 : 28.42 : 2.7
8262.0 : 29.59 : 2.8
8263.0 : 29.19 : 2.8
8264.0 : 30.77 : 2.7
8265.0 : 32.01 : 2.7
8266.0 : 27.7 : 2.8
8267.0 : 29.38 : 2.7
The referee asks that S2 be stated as 1.3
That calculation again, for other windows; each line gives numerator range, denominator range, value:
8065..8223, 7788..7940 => 1.28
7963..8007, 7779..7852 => 1.11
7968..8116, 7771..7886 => 1.15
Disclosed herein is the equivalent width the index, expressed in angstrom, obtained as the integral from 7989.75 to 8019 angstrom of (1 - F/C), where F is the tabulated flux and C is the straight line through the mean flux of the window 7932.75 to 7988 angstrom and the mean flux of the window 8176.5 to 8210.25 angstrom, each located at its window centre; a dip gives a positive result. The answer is -1.1 angstrom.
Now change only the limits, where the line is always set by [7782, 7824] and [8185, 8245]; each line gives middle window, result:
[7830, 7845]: -0.8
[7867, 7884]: 0.5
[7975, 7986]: -0.8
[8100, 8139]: -2.2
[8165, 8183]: 0.9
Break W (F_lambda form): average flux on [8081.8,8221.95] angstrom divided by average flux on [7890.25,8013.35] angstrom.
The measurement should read 1.19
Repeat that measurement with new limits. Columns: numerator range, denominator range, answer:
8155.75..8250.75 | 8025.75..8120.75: 1.06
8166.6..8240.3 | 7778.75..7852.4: 1.16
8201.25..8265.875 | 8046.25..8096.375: 1.08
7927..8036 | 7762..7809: 1.00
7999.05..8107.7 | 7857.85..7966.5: 1.15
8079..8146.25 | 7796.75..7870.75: 1.19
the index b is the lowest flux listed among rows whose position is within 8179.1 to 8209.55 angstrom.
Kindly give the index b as 26.76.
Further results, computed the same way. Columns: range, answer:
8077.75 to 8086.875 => 25.21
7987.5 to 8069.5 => 14.87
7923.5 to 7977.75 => 18.81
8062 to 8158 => 15.74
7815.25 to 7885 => 17.22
